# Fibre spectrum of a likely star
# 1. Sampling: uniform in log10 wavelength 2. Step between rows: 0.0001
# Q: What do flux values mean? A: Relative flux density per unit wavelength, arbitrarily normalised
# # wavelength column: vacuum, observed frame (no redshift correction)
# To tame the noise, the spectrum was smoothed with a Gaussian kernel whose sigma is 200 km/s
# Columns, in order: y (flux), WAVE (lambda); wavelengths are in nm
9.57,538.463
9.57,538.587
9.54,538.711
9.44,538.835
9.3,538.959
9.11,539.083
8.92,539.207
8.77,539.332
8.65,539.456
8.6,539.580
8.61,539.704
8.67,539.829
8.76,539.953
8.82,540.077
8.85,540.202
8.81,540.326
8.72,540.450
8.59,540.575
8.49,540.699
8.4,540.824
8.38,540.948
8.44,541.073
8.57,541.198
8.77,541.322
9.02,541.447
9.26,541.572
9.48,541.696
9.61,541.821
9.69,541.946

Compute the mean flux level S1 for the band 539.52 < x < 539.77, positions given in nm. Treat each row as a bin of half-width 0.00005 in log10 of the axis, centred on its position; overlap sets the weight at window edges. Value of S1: 8.59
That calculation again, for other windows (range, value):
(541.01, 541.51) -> 8.69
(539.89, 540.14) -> 8.79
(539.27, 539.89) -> 8.66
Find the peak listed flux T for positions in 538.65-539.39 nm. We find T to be 9.54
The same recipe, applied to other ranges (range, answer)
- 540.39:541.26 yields 8.72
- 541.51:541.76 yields 9.48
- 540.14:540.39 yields 8.85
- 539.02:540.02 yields 9.11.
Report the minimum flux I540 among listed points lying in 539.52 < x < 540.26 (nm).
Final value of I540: 8.6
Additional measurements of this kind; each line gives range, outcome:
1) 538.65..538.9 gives 9.44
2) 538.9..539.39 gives 8.77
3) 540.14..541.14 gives 8.38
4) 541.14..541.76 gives 8.57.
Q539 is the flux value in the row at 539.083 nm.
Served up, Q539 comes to 9.11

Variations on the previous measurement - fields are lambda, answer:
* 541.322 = 8.77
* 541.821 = 9.61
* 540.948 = 8.38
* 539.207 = 8.92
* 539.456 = 8.65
